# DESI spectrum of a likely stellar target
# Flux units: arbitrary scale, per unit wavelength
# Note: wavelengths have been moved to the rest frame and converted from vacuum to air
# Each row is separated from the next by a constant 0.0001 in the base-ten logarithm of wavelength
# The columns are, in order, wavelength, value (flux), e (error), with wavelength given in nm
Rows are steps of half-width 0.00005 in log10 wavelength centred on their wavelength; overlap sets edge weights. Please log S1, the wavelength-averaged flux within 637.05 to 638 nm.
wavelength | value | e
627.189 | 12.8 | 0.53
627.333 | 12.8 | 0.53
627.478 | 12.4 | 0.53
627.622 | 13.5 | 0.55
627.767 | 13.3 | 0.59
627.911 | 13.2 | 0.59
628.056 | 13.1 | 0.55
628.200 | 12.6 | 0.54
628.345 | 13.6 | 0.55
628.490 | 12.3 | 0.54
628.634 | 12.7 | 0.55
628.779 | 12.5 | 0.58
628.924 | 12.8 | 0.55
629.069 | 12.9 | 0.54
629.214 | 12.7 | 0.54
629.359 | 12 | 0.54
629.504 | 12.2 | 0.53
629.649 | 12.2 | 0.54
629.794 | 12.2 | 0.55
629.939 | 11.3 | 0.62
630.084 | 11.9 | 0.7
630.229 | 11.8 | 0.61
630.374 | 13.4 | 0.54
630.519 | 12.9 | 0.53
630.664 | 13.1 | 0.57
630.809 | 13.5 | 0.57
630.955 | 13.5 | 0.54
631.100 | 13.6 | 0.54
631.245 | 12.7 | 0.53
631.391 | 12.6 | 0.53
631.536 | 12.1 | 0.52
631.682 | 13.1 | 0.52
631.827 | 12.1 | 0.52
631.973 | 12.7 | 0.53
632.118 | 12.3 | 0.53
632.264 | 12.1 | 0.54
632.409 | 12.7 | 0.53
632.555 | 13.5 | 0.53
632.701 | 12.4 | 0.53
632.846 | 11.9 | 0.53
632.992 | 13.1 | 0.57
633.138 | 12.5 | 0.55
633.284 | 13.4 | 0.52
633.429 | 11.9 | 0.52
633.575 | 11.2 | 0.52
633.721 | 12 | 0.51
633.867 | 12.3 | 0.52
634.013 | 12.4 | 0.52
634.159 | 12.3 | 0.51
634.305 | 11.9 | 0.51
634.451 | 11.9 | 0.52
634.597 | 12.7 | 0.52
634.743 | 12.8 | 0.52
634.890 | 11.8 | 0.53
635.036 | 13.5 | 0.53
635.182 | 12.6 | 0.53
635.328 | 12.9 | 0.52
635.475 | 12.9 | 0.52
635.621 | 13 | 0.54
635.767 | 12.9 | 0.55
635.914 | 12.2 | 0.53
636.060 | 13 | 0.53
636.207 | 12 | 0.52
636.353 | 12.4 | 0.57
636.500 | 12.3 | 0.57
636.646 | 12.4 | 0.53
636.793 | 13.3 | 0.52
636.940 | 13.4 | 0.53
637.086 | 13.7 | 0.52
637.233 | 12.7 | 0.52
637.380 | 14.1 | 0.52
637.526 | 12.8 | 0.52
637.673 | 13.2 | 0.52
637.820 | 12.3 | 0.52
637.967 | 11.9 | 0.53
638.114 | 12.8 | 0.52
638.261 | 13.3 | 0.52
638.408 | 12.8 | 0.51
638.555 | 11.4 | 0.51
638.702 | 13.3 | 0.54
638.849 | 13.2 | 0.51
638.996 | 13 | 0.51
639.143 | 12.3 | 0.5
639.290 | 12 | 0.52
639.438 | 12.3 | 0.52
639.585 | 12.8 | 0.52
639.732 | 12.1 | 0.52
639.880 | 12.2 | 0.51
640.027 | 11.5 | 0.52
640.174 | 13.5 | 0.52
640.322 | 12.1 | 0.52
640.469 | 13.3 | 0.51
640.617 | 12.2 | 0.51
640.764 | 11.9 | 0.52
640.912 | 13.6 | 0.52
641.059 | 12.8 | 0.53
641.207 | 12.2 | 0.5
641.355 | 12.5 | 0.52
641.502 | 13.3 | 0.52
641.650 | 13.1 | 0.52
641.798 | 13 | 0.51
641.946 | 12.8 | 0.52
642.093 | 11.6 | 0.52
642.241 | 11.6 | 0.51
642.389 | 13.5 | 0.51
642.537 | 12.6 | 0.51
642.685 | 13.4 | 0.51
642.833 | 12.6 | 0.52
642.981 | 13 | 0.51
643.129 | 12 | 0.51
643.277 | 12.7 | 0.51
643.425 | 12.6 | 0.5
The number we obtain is 13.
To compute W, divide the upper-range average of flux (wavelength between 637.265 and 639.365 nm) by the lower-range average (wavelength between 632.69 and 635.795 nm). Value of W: 1.02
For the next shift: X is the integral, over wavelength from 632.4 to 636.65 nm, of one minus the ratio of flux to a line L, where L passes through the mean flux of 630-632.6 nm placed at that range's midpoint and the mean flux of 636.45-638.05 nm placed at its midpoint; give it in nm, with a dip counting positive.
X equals 0.12 nm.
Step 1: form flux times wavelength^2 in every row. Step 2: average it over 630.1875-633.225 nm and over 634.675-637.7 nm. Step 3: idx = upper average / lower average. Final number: 1.02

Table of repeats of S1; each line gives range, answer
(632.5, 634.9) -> 12.4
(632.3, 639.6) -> 12.6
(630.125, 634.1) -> 12.6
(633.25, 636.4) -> 12.4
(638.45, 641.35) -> 12.5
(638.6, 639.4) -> 12.7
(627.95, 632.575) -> 12.6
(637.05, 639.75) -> 12.7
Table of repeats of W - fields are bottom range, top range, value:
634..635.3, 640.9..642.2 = 1.02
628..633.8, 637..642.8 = 1.01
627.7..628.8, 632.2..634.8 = 0.96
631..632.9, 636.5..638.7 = 1.02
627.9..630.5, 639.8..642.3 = 1.00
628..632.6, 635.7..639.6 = 1.01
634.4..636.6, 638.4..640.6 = 0.99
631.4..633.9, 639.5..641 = 1.01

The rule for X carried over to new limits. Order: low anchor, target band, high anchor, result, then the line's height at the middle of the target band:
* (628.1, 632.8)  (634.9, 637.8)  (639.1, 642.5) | -0.07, 12.6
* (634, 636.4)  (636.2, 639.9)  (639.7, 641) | -0.06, 12.5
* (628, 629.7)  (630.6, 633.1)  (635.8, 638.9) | -0.01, 12.7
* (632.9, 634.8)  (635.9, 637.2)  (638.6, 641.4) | -0.04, 12.4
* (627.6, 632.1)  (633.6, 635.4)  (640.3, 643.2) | 0.04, 12.7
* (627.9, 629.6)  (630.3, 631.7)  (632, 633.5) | -0.05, 12.6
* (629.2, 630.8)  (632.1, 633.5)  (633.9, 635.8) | -0.01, 12.5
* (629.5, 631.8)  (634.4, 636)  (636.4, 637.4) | 0.03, 12.9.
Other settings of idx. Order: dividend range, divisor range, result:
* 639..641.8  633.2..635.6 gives 1.03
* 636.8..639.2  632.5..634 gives 1.06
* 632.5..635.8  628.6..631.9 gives 1.01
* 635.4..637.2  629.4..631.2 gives 1.03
